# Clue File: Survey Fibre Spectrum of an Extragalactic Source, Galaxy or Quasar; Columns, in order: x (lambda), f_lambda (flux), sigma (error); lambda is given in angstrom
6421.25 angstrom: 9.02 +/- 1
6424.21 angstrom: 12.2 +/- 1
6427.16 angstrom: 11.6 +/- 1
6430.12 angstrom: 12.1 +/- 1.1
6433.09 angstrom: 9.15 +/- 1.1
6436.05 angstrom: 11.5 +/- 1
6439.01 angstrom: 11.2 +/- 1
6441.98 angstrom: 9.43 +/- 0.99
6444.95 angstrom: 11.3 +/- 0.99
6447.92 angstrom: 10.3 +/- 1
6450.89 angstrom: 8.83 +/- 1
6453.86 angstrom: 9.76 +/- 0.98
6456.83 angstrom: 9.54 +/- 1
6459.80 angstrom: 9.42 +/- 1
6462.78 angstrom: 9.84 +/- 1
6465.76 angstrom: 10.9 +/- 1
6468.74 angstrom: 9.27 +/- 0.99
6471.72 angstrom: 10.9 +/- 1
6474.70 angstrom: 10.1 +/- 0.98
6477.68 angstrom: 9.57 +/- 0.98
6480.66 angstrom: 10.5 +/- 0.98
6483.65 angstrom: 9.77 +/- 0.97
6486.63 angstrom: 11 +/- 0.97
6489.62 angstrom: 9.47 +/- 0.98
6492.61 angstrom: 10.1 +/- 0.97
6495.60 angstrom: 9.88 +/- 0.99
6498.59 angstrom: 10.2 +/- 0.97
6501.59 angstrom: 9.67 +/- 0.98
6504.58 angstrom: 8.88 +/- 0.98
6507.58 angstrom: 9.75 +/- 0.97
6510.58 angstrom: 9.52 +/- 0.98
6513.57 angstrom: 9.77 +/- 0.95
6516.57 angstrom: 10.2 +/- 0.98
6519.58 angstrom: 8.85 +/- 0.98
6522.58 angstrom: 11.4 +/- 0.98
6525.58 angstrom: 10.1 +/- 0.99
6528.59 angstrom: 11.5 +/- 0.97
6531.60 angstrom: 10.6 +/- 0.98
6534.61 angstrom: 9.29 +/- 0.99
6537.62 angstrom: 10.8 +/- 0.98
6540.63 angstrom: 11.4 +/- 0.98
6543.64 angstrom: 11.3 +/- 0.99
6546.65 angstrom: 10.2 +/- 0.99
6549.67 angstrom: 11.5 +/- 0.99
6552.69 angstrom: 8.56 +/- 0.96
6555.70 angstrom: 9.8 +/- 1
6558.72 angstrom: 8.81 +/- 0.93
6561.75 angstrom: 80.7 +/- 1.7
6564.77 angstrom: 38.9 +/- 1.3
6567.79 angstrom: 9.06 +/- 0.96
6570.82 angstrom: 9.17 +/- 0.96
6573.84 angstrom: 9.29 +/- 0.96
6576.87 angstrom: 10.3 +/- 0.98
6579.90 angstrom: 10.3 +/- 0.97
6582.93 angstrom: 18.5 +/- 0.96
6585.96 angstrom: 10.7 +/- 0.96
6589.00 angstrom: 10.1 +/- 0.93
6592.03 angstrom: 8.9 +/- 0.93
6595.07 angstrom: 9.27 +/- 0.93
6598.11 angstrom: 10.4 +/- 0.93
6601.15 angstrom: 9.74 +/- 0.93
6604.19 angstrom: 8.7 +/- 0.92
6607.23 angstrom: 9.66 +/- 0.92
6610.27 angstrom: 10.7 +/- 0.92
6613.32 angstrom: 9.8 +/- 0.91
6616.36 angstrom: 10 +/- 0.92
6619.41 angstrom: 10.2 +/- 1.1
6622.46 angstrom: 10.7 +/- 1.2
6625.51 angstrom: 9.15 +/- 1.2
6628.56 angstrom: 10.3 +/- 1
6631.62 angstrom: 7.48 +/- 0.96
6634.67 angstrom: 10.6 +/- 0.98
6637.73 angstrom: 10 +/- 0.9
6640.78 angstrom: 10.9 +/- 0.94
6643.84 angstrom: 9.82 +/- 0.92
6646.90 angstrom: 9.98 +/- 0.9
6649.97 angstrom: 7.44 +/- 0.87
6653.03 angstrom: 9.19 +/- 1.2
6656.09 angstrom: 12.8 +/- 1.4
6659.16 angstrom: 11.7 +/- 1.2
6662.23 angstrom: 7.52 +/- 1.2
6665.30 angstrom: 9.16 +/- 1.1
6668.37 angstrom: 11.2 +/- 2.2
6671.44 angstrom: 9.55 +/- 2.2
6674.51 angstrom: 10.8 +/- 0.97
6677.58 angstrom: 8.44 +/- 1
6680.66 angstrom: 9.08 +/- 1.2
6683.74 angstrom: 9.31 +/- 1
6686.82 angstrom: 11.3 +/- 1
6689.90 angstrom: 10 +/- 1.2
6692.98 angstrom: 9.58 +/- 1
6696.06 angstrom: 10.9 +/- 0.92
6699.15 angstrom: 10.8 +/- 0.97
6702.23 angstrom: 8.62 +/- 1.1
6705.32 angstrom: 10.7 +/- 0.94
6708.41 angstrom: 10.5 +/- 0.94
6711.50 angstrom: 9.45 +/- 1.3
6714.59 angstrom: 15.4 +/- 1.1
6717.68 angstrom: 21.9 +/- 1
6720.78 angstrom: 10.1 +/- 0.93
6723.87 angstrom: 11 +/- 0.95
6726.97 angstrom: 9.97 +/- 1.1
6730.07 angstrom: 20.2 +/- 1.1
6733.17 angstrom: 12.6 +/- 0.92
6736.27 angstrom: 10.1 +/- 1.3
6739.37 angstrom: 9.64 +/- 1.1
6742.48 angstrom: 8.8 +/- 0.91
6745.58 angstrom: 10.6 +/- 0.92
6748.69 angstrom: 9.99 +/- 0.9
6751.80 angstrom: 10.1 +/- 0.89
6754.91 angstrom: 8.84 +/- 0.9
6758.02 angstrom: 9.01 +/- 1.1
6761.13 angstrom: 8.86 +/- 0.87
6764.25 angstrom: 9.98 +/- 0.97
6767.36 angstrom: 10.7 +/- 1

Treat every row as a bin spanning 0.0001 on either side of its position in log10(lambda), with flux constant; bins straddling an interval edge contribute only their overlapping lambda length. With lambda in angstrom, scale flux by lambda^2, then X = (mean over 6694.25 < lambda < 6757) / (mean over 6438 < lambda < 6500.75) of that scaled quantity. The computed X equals 1.2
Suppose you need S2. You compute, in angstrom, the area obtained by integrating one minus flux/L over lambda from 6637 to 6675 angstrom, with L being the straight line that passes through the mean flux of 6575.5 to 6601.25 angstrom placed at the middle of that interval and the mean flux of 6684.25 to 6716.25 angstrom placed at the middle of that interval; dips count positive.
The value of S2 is 2.9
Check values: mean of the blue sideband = 11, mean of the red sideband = 10.7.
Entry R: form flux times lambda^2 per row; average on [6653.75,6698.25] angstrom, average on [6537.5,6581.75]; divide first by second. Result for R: 0.62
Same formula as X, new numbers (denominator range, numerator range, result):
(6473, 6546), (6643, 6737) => 1.14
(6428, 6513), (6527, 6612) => 1.42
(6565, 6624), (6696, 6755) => 1.11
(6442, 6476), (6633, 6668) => 1.06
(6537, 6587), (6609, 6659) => 0.62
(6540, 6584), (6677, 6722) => 0.67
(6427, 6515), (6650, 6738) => 1.18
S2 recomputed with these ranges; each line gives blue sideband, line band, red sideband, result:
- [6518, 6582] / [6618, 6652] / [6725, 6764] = 8.8 angstrom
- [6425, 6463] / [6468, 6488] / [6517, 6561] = 1.1 angstrom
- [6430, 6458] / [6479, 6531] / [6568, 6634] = 0.8 angstrom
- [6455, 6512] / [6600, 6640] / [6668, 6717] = 2.0 angstrom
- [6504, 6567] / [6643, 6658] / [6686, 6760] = 3.3 angstrom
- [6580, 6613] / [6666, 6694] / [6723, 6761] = 2.2 angstrom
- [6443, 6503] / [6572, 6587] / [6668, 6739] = -1.6 angstrom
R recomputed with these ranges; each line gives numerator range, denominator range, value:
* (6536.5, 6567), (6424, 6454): 1.96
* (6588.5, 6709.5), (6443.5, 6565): 0.84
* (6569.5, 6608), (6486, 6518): 1.09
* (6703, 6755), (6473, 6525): 1.27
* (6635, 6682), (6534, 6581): 0.62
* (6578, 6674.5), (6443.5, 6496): 1.06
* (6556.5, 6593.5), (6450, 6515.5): 1.93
